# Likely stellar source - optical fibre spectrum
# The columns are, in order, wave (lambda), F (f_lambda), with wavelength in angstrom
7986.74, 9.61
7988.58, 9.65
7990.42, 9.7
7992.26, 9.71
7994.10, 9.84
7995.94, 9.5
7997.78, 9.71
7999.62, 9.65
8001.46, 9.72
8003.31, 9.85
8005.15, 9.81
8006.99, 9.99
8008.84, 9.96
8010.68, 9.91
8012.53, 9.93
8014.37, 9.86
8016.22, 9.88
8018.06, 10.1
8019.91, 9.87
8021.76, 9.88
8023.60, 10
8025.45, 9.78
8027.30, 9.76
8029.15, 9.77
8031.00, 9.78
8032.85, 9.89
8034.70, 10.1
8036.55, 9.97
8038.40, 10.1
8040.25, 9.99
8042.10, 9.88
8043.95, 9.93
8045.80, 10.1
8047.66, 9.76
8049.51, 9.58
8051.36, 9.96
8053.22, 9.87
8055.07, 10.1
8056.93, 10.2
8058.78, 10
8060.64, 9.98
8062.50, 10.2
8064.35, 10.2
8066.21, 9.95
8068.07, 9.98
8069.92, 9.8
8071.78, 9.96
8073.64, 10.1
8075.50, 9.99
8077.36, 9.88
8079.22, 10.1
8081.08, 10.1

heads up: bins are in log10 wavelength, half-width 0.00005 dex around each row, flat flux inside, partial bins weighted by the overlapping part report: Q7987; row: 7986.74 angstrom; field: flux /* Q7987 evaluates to 9.61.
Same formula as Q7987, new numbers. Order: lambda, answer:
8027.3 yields 9.76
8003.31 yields 9.85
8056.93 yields 10.2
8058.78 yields 10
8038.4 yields 10.1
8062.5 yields 10.2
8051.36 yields 9.96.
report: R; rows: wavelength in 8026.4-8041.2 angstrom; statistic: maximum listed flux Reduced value 10.1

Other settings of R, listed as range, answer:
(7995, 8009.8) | 9.99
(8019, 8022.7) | 9.88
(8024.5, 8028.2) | 9.78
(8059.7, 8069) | 10.2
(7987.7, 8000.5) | 9.84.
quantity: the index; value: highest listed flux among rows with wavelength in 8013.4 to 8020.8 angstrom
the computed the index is 10.1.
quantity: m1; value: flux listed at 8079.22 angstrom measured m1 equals 10.1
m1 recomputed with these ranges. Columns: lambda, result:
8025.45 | 9.78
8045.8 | 10.1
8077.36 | 9.88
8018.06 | 10.1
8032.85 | 9.89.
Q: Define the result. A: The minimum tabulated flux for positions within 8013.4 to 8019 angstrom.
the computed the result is 9.86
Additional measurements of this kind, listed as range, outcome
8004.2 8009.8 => 9.81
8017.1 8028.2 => 9.76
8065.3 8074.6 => 9.8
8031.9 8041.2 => 9.89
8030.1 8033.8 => 9.78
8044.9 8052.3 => 9.58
